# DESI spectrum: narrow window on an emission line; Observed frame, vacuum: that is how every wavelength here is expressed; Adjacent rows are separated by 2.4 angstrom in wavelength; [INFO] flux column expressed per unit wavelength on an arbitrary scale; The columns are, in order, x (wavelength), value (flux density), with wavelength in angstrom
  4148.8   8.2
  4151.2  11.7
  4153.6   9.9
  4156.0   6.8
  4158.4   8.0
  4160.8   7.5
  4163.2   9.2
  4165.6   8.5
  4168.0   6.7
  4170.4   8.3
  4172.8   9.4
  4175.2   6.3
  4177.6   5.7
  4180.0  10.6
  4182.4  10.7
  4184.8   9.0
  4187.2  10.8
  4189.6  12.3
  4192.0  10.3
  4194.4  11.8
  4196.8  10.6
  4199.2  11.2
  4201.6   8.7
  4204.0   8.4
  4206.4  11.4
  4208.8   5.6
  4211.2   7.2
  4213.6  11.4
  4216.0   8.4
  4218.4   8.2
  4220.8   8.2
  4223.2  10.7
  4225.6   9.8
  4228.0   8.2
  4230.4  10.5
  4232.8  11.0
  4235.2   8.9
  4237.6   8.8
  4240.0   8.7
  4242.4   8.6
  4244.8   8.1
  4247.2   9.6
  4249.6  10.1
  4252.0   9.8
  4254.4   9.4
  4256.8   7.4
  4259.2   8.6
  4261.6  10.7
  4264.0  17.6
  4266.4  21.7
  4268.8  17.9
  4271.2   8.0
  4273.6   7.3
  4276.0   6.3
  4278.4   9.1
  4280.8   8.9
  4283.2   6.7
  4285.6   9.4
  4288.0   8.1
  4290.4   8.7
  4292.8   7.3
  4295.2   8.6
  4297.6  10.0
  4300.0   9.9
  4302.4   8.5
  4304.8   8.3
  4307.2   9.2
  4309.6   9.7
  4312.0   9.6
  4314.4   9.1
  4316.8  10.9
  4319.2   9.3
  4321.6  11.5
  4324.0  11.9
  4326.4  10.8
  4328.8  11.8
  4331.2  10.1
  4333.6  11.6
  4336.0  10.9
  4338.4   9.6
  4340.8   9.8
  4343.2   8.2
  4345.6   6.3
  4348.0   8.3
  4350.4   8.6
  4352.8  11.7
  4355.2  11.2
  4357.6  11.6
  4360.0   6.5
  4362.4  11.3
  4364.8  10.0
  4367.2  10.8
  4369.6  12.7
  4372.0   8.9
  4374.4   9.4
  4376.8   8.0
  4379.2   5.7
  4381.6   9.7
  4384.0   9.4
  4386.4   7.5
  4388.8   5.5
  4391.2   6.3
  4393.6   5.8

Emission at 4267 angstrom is [O II] 3727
